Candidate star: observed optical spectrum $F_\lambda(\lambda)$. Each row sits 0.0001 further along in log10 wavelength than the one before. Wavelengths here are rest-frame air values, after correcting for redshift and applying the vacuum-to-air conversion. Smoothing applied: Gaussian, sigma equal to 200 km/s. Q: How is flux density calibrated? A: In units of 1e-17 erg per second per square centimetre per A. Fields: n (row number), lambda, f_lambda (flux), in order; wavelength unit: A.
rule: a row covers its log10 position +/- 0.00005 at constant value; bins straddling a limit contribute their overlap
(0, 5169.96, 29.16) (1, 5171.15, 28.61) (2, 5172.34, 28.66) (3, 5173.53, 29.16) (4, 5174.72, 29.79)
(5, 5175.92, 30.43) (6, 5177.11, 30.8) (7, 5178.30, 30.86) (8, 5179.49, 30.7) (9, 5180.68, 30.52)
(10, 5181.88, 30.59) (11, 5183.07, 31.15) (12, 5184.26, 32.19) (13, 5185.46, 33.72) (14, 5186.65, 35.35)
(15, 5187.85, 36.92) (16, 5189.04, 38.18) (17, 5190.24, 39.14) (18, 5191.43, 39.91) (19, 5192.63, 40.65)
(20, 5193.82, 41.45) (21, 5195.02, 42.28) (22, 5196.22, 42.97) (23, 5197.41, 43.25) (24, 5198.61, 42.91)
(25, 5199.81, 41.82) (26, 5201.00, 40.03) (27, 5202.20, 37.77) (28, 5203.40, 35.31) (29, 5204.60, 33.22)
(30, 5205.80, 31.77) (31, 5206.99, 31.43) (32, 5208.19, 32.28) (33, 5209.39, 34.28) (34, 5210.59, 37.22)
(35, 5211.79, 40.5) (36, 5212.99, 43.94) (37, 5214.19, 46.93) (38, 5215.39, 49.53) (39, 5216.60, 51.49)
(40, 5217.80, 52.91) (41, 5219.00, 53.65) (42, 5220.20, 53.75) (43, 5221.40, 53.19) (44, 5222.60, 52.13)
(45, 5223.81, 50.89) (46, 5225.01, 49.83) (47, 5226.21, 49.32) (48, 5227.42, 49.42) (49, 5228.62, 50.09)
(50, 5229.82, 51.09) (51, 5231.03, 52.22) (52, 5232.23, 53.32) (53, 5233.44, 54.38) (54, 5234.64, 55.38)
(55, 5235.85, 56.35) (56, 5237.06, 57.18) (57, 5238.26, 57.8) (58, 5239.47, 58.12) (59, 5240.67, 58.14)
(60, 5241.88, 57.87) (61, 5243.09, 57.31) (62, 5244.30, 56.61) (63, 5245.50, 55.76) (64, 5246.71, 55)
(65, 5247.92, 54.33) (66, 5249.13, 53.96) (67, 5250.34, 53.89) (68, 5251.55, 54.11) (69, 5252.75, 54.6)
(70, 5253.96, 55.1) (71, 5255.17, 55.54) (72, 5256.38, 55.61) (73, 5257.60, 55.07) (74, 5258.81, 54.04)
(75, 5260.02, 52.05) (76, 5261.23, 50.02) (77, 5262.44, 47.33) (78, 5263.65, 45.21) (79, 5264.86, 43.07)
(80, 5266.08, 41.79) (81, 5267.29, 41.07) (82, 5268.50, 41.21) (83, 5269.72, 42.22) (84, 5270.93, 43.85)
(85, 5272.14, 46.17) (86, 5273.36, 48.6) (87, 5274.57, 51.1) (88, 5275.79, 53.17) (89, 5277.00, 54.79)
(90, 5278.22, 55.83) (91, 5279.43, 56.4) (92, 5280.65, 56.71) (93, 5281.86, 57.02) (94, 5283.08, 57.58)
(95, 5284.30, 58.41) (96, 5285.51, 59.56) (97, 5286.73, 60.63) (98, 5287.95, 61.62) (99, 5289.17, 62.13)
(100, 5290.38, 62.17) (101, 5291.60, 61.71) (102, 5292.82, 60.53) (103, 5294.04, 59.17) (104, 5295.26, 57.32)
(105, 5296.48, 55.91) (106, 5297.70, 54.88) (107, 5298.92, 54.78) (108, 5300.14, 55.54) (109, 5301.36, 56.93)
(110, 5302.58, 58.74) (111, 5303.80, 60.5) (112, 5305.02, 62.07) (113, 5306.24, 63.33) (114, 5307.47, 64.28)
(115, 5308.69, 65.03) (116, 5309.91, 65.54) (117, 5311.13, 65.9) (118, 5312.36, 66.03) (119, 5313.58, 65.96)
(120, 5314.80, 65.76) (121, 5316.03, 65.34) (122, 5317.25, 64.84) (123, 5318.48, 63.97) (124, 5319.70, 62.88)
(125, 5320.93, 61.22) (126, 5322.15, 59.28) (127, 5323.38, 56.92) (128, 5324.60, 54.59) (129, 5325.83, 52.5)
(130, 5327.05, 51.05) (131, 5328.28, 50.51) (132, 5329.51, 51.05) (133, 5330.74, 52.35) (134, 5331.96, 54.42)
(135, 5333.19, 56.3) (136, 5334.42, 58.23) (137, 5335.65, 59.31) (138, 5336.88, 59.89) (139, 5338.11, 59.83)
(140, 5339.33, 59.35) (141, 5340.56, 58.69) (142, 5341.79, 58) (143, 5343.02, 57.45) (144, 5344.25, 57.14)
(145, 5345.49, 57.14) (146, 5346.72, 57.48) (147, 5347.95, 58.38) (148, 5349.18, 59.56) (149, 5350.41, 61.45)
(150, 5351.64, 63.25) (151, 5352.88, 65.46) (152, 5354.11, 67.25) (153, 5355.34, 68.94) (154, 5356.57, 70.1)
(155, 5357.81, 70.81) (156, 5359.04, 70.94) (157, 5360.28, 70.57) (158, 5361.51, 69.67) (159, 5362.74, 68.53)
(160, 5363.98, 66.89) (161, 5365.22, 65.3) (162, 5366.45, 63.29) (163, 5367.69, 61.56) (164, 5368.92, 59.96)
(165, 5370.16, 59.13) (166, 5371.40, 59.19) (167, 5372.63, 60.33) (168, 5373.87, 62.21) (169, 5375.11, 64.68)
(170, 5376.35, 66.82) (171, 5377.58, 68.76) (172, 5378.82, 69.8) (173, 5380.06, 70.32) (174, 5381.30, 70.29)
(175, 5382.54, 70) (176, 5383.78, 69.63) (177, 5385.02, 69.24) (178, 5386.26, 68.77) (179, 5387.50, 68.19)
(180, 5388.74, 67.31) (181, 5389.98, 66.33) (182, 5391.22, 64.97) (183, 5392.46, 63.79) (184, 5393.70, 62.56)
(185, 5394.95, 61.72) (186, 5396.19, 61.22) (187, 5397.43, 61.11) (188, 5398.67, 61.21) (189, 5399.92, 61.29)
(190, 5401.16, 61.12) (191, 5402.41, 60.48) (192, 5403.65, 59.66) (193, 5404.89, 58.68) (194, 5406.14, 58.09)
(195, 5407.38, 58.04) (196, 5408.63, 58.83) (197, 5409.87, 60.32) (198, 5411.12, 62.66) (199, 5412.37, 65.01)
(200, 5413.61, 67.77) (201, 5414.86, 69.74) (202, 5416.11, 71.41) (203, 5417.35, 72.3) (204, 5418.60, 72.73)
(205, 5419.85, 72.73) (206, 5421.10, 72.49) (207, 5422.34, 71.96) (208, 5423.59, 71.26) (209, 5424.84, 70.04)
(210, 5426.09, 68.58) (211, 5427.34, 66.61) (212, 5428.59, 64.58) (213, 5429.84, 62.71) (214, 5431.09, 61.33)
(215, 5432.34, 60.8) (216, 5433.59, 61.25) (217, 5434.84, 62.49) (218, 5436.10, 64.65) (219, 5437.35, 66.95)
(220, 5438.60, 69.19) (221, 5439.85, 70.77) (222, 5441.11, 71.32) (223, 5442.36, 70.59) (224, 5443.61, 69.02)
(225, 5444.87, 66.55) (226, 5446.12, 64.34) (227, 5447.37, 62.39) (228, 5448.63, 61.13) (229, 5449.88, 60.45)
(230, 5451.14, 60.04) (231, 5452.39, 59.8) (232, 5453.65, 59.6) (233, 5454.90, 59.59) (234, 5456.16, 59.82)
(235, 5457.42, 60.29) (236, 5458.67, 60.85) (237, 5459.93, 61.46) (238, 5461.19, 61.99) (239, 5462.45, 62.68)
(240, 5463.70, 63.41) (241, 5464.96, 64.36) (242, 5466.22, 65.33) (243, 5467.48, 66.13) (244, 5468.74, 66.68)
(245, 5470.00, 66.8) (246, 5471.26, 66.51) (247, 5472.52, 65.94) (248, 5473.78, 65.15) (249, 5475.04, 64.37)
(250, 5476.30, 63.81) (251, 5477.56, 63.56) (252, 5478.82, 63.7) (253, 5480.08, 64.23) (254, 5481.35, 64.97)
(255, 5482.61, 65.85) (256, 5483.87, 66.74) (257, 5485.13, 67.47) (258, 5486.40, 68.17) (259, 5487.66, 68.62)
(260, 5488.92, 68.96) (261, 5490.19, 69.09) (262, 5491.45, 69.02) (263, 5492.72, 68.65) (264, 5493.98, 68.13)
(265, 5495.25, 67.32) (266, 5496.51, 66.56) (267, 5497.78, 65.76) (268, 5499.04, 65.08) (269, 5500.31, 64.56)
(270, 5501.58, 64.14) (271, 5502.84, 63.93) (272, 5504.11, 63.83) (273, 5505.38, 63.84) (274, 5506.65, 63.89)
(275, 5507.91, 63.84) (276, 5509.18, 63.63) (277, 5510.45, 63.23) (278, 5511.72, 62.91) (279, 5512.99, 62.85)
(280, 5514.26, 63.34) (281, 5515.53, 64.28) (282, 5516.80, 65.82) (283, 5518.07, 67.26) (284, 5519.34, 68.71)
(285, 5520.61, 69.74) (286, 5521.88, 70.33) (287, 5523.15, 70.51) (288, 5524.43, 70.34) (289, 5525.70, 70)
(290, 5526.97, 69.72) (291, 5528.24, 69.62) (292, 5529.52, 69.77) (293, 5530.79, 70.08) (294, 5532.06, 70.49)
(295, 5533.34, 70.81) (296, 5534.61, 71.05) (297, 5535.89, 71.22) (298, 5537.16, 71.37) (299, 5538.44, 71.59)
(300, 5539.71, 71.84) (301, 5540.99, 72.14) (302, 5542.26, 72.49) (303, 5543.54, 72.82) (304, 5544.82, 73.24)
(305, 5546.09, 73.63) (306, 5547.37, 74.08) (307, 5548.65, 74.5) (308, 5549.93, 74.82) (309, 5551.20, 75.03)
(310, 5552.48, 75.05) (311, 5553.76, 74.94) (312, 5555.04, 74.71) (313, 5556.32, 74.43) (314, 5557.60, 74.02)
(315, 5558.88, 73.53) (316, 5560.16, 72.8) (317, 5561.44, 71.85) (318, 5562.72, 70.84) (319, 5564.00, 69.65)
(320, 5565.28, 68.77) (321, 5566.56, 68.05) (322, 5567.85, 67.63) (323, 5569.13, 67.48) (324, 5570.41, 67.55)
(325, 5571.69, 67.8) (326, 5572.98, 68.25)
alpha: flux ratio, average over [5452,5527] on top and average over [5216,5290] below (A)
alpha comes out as 1.23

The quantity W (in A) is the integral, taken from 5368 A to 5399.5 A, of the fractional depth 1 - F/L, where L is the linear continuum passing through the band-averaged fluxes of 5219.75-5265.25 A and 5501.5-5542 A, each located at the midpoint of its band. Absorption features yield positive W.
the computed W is -2.3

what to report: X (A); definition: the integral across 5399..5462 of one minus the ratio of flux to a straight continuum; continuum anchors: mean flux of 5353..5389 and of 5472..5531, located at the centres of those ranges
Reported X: 2.0 A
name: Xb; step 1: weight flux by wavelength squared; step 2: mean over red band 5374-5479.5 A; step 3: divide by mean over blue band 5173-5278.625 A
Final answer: 1.53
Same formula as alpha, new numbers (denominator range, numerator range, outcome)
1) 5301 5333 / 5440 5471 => 1.06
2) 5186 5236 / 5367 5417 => 1.44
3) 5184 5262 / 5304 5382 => 1.30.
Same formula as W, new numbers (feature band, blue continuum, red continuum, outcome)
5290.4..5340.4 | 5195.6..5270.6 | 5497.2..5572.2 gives -4.7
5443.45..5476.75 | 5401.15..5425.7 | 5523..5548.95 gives 2.4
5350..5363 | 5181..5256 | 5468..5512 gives -2.7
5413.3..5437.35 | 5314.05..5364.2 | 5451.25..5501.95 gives -1.6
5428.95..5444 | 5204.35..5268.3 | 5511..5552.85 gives -0.5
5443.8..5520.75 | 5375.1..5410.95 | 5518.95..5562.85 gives 4.9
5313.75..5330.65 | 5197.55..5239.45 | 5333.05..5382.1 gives 0.2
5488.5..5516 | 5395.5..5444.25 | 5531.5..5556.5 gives 2.0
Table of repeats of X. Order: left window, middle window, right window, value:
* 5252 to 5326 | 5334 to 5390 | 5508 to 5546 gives -3.6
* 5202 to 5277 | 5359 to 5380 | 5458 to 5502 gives -2.5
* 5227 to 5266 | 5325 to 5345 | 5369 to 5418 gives 1.4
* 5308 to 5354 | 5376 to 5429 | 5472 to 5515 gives -3.3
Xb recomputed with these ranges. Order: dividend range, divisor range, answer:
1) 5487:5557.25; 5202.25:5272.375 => 1.56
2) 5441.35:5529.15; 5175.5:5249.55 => 1.61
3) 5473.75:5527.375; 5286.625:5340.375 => 1.19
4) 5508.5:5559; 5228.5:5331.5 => 1.38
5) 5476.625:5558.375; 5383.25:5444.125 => 1.09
